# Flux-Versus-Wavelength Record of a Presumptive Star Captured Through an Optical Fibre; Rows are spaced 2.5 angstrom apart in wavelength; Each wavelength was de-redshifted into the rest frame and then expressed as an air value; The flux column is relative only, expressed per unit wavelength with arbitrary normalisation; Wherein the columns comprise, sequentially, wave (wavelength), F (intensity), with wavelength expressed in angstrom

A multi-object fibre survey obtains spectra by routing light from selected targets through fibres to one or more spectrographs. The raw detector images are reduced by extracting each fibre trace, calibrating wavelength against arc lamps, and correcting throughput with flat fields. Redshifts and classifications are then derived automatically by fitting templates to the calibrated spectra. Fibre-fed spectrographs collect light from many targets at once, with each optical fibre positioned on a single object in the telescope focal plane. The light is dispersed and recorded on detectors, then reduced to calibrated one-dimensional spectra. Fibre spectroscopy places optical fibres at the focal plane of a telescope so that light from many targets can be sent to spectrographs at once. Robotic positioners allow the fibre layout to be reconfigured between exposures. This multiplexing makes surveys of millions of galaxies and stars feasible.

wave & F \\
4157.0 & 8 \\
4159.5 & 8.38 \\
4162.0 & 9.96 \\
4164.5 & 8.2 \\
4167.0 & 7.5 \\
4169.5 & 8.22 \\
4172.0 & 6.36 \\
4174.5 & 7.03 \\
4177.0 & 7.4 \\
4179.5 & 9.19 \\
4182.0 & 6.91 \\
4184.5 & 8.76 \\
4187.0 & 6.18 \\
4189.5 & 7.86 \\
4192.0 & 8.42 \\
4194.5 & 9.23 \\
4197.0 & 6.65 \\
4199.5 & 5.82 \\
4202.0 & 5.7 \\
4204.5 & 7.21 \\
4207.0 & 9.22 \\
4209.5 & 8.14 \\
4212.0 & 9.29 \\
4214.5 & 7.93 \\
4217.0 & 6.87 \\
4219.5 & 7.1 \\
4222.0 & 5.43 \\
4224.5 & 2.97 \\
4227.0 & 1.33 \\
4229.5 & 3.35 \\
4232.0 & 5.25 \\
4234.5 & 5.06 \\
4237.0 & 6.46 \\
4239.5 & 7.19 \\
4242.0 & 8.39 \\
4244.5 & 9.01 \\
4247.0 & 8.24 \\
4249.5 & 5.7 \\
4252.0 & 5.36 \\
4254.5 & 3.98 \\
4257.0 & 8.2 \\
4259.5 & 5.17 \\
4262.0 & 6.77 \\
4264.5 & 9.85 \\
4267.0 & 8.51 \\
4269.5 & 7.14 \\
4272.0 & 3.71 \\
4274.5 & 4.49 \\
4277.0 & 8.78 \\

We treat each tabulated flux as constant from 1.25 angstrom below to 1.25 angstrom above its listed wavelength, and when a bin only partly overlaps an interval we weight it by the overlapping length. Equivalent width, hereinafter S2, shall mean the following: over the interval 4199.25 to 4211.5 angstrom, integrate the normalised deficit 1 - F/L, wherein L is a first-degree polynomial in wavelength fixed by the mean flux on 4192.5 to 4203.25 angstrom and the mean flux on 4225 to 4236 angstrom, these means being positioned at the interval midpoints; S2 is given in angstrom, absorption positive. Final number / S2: -2.6 angstrom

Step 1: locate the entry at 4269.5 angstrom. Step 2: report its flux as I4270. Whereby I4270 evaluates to 7.14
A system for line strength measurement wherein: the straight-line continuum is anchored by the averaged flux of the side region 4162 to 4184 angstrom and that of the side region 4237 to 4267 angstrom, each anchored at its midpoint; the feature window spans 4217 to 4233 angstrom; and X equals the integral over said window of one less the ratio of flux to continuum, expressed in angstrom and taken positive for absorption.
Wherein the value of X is 6.4 angstrom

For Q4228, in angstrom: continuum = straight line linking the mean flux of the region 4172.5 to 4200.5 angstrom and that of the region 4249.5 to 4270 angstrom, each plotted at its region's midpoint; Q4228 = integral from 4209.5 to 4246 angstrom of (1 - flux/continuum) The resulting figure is 4.8 angstrom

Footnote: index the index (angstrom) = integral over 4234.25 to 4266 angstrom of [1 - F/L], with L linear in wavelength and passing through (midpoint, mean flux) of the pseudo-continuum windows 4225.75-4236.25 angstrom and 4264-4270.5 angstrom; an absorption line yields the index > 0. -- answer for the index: -4.65 angstrom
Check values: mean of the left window 3.88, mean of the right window 8.4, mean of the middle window 6.95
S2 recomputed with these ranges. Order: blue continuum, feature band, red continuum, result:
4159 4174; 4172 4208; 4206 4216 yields 3.61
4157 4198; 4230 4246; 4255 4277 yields 0.80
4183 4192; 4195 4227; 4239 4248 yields 4.97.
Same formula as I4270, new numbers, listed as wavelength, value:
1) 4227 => 1.33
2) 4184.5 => 8.76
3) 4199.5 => 5.82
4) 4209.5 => 8.14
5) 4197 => 6.65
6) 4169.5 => 8.22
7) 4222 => 5.43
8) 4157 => 8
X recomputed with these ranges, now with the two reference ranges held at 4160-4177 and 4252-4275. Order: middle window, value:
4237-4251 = -1.7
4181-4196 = -0.7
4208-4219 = -1.3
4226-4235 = 4.2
